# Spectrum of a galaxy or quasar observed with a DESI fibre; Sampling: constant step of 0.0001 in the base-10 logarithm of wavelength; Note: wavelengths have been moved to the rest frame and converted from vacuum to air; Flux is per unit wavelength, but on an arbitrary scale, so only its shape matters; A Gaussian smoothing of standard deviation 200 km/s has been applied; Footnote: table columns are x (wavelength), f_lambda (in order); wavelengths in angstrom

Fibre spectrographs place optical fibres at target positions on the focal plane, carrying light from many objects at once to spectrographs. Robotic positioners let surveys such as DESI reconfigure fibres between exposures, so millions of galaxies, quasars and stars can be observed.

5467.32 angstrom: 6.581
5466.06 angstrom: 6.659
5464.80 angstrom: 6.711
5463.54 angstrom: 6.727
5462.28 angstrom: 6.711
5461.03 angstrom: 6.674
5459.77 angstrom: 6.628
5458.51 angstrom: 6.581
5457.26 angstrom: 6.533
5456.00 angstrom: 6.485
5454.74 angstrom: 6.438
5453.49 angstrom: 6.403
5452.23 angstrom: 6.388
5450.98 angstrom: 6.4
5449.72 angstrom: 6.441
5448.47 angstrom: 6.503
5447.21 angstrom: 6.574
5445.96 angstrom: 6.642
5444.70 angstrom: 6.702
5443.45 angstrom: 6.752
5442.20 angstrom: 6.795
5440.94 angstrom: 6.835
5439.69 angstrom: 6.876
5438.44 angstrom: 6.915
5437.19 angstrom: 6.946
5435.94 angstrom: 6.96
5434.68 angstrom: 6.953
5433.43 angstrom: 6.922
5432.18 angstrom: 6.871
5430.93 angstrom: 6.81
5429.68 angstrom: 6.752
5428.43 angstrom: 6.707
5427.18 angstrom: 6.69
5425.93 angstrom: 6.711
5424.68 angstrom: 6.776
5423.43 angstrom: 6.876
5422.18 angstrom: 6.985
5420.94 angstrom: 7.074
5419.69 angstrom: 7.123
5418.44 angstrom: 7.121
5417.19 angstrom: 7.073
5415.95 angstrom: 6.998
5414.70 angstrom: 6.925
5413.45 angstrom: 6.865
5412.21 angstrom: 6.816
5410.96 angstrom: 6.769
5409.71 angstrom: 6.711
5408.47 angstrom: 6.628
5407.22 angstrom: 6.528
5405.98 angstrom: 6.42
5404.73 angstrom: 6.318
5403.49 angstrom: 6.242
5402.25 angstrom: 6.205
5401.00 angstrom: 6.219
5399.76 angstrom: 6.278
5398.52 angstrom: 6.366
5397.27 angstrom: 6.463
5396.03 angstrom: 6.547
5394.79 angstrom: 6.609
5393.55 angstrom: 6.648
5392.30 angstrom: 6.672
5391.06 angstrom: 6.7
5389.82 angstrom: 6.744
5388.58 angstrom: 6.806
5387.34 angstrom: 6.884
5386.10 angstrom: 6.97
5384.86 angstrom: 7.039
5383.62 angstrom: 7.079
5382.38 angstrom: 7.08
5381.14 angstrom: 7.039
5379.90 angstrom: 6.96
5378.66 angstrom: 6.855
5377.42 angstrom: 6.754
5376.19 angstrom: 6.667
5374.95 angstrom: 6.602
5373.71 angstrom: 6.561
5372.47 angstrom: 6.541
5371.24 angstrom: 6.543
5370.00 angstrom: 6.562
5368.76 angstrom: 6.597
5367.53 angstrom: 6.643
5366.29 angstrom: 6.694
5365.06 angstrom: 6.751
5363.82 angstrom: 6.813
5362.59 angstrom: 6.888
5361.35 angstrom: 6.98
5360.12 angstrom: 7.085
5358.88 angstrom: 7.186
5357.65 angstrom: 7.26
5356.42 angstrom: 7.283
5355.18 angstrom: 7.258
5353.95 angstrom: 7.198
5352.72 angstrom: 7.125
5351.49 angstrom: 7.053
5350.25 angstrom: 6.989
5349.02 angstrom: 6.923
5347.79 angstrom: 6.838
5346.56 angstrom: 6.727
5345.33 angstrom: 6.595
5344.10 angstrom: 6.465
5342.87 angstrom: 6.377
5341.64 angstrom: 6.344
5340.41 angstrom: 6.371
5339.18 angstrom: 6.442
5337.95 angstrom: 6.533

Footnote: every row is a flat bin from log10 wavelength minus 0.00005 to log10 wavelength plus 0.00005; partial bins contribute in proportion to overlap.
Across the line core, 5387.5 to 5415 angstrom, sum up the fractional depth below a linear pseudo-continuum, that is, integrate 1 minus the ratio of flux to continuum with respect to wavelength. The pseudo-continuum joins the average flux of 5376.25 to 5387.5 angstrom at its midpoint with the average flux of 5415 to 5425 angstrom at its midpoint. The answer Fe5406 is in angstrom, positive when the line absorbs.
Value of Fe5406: 1.6 angstrom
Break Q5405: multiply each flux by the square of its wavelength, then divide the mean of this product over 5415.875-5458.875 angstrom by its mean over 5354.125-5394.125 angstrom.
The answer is 1.01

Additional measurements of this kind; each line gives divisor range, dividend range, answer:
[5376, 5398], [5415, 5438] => 1.03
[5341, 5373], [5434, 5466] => 1.01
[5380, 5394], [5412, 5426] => 1.02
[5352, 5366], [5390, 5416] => 0.94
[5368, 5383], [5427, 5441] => 1.04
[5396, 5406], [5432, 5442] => 1.11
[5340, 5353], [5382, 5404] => 1.01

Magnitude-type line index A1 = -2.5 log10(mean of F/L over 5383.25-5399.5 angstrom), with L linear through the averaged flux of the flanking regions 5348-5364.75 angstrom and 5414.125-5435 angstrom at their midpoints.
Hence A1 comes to 0.04 mag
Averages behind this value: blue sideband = 7.07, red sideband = 6.9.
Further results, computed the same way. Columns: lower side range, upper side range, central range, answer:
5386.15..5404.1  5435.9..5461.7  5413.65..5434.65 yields -0.050 mag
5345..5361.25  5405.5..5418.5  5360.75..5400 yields 0.032 mag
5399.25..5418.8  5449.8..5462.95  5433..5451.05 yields -0.033 mag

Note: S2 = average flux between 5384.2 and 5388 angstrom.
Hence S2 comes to 6.97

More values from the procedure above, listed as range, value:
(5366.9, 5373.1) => 6.58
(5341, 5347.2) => 6.51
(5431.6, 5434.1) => 6.9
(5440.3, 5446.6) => 6.75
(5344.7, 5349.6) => 6.77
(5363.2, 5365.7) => 6.8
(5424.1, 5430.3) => 6.73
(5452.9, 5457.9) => 6.47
